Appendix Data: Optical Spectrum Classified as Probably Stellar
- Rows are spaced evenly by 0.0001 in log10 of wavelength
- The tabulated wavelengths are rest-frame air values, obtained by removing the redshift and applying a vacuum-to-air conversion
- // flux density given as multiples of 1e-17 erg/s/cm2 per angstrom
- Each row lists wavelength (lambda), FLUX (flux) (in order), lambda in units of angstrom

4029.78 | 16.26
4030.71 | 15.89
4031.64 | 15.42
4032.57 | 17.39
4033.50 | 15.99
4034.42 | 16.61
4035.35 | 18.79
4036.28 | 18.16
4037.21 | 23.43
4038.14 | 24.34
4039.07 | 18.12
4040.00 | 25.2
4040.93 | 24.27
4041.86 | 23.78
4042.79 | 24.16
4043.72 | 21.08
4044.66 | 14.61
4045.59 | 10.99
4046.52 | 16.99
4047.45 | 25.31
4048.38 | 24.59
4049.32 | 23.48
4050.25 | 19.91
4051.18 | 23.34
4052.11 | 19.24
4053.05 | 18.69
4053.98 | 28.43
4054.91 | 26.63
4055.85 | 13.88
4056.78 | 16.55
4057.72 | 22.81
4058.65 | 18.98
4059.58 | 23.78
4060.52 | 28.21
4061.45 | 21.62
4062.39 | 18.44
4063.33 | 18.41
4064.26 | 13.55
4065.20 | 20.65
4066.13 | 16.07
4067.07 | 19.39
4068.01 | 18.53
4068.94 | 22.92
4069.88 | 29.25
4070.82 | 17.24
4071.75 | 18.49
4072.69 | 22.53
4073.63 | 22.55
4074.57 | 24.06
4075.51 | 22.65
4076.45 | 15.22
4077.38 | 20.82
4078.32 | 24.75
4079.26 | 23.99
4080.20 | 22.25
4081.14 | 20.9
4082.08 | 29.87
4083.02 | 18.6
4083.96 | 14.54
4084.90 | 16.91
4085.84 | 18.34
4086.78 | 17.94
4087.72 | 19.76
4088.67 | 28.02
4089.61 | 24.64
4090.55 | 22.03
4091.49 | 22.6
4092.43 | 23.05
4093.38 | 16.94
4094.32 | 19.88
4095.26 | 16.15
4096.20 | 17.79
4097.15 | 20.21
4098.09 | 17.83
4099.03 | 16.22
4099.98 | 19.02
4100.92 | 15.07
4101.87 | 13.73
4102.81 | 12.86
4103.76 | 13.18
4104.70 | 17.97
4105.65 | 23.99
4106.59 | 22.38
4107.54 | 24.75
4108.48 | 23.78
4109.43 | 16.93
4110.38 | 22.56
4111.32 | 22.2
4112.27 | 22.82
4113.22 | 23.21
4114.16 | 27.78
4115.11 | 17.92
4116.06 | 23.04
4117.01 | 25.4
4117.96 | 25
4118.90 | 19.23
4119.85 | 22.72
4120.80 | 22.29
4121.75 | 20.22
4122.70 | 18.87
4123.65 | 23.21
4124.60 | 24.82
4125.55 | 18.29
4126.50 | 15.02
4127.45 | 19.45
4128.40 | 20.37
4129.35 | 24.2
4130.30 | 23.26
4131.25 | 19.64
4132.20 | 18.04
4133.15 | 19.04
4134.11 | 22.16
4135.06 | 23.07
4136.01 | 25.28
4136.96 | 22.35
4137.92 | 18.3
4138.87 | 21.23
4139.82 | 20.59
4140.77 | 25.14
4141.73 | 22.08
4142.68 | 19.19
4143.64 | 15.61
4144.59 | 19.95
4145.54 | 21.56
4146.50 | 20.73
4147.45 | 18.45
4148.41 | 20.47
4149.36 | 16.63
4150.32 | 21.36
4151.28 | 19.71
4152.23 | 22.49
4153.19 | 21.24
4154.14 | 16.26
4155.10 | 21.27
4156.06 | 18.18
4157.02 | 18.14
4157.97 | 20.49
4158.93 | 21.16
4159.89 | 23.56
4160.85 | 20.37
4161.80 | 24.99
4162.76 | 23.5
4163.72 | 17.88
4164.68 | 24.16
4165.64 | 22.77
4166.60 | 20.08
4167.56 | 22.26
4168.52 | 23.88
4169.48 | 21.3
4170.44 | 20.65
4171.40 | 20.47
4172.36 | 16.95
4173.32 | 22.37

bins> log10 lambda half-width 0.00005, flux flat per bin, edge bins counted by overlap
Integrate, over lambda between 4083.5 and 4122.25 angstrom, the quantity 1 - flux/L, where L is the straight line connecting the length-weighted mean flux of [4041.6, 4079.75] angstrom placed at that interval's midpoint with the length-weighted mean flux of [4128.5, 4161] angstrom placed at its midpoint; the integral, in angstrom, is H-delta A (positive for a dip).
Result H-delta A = 0.9 angstrom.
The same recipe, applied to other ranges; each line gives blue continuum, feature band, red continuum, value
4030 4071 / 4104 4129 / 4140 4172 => -1.2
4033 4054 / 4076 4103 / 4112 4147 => 1.7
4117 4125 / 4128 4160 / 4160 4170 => 2.3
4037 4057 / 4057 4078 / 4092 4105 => -1.2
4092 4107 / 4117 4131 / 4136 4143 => -0.8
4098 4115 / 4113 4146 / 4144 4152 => -2.5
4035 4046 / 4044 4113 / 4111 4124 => 3.7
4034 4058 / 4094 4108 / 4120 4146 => 1.9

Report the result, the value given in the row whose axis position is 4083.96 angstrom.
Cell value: 14.54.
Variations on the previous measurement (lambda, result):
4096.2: 17.79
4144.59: 19.95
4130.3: 23.26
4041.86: 23.78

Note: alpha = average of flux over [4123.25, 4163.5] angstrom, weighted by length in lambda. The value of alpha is 20.7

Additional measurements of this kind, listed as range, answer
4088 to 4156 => 20.6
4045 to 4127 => 20.6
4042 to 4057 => 20.6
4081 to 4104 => 19.1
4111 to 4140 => 21.6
